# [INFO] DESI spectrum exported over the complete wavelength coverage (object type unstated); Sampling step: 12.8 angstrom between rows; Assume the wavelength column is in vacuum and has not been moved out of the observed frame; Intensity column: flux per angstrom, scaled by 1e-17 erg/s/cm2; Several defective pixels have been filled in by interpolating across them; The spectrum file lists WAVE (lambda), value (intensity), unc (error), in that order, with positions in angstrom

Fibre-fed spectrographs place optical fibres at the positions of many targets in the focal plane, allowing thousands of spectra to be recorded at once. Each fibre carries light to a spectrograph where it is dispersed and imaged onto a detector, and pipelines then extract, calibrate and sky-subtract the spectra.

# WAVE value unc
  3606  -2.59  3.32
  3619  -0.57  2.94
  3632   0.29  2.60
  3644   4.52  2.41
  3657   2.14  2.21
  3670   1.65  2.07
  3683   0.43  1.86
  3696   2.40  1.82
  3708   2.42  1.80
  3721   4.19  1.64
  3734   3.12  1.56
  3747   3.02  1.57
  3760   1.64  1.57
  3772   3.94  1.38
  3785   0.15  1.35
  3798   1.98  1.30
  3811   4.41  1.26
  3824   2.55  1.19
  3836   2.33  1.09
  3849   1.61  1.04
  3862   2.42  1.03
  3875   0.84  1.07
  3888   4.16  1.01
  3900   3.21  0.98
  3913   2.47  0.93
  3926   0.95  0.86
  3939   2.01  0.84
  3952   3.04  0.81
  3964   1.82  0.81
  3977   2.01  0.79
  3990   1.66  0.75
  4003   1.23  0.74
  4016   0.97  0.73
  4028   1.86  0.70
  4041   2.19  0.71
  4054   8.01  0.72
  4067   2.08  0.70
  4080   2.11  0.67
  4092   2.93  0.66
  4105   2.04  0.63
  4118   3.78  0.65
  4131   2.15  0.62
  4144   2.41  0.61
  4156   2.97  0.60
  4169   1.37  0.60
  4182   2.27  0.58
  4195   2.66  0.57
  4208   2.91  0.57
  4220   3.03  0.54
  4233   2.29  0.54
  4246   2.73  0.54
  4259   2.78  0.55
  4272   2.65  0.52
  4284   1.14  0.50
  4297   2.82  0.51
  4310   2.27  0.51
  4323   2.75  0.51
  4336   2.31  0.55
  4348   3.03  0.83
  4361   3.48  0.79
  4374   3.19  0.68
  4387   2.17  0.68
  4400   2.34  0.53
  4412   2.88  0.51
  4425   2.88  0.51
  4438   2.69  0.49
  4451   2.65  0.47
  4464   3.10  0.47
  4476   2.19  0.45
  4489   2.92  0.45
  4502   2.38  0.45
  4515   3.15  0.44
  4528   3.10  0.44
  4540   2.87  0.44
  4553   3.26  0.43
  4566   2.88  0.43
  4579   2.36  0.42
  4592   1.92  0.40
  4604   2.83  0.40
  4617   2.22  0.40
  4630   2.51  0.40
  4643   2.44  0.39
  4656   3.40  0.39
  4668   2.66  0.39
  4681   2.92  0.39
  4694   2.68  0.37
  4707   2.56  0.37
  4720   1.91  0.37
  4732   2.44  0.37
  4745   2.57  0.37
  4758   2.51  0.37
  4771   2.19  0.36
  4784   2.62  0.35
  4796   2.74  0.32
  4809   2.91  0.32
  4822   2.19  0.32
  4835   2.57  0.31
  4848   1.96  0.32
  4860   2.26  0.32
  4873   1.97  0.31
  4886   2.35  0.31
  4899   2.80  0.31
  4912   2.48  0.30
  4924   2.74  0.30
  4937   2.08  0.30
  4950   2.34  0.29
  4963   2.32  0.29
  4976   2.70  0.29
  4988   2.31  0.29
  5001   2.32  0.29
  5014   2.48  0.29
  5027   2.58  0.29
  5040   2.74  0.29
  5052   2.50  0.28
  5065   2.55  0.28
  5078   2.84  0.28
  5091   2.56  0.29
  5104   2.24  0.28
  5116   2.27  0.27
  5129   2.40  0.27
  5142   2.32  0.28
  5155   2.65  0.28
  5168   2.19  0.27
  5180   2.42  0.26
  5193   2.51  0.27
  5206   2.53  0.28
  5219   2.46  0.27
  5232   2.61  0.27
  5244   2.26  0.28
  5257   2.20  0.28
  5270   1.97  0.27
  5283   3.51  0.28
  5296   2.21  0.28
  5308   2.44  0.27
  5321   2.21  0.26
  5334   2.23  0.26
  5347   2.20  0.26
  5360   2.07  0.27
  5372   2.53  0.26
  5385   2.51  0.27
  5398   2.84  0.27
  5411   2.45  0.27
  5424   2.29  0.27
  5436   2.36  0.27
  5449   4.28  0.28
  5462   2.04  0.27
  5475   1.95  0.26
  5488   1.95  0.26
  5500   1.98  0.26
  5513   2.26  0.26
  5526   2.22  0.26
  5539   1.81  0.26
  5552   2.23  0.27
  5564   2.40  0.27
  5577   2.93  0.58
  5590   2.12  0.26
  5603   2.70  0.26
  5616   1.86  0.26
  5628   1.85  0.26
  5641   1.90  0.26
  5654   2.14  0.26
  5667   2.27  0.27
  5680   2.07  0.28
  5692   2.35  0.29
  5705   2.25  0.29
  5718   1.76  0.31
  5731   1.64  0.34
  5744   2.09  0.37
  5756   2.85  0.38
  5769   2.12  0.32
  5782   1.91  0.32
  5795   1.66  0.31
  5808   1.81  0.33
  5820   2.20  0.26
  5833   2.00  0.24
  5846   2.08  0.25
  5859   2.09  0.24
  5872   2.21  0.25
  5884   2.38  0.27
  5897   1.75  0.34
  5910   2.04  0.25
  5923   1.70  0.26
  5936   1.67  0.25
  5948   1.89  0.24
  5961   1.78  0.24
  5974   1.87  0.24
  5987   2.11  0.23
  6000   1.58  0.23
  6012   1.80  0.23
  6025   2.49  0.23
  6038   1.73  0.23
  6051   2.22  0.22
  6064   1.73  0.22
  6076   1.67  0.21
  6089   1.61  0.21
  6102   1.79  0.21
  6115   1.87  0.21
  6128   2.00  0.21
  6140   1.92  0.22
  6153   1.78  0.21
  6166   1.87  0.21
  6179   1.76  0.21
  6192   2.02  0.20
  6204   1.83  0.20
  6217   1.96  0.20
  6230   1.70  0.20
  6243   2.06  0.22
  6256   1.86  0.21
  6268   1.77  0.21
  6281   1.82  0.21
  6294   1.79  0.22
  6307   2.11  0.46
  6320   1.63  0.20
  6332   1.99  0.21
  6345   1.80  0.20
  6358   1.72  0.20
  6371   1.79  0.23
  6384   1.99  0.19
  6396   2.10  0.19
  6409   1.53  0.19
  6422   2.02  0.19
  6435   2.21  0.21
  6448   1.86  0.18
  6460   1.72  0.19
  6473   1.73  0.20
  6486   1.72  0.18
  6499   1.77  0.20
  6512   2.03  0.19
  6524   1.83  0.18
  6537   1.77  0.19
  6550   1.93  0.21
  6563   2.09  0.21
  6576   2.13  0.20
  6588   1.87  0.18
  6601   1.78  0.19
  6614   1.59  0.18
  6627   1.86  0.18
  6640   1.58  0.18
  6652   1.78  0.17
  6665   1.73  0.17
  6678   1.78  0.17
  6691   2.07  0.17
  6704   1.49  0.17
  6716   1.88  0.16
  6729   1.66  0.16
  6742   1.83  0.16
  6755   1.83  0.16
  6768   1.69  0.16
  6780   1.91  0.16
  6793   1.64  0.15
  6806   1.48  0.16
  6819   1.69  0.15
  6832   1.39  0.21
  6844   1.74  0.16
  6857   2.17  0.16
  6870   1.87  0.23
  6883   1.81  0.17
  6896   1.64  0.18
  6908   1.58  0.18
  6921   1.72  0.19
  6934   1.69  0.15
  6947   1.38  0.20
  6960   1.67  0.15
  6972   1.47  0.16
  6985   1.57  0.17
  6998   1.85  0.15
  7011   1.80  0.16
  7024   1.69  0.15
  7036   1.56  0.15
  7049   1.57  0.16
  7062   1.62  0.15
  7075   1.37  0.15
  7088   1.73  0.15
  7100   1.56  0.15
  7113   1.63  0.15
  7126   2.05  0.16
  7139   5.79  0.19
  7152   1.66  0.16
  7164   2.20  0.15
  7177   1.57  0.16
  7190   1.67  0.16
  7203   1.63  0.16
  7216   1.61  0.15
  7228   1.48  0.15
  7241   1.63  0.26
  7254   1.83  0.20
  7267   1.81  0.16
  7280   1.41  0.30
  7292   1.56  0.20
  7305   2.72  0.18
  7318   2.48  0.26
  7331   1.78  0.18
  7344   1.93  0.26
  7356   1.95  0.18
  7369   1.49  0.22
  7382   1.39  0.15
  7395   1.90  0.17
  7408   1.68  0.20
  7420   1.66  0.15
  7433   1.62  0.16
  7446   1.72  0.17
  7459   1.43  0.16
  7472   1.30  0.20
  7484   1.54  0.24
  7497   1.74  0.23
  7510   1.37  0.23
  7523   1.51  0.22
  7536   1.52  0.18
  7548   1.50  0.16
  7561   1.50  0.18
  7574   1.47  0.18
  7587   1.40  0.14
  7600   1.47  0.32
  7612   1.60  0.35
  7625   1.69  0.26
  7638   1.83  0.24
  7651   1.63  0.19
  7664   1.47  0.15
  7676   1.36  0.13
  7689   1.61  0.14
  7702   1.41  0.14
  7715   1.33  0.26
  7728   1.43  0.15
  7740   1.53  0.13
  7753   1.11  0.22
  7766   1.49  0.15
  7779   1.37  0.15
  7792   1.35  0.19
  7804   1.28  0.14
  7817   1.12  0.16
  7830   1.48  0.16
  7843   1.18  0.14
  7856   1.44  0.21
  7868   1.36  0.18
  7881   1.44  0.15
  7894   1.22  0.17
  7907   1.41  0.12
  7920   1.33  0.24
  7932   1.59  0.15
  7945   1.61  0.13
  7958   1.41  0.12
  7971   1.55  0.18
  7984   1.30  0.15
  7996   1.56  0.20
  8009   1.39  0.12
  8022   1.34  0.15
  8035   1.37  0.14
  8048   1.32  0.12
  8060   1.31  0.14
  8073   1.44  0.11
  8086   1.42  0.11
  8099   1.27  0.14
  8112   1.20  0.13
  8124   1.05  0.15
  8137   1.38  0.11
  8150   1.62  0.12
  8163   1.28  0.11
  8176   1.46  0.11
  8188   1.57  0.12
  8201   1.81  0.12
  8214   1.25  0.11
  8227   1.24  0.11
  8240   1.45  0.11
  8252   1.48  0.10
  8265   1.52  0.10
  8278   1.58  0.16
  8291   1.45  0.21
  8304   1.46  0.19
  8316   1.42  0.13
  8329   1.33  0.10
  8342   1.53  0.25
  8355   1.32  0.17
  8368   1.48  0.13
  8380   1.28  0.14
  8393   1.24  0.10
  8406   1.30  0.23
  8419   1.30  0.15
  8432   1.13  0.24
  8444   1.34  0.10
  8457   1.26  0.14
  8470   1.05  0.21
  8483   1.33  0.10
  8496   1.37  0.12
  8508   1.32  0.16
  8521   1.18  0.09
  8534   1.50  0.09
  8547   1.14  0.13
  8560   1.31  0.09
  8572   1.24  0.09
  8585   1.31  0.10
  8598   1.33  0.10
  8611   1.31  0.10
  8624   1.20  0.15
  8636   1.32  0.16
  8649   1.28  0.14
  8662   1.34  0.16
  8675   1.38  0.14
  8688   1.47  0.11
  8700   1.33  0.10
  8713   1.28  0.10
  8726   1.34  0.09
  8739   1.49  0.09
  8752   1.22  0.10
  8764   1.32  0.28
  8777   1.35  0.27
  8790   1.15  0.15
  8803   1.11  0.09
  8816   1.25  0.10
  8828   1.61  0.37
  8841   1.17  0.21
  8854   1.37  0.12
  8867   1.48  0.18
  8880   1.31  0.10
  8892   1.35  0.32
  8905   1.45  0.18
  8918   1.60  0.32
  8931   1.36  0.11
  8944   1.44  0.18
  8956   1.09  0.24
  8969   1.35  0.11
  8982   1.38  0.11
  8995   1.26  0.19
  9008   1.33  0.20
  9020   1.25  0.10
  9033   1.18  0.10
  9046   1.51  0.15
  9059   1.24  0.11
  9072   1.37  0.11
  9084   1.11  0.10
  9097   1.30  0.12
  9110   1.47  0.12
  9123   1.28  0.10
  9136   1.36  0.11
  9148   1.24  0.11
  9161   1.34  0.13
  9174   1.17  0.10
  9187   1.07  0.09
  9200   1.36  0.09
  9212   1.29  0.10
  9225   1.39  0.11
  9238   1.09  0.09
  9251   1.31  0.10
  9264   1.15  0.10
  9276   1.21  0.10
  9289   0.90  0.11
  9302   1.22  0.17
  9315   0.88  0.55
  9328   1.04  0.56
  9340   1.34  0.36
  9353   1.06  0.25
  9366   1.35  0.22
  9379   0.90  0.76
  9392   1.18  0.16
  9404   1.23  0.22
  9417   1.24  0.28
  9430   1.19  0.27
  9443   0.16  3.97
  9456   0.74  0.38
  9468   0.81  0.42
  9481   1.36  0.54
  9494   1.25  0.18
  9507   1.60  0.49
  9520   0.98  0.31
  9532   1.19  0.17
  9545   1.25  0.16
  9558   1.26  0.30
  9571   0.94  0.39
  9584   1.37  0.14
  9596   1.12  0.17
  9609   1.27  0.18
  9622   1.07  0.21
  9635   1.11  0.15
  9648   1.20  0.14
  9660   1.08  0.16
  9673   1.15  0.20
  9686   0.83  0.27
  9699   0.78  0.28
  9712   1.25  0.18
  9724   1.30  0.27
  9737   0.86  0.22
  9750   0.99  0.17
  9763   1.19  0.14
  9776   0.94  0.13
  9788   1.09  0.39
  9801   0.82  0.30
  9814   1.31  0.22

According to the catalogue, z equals 0.09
